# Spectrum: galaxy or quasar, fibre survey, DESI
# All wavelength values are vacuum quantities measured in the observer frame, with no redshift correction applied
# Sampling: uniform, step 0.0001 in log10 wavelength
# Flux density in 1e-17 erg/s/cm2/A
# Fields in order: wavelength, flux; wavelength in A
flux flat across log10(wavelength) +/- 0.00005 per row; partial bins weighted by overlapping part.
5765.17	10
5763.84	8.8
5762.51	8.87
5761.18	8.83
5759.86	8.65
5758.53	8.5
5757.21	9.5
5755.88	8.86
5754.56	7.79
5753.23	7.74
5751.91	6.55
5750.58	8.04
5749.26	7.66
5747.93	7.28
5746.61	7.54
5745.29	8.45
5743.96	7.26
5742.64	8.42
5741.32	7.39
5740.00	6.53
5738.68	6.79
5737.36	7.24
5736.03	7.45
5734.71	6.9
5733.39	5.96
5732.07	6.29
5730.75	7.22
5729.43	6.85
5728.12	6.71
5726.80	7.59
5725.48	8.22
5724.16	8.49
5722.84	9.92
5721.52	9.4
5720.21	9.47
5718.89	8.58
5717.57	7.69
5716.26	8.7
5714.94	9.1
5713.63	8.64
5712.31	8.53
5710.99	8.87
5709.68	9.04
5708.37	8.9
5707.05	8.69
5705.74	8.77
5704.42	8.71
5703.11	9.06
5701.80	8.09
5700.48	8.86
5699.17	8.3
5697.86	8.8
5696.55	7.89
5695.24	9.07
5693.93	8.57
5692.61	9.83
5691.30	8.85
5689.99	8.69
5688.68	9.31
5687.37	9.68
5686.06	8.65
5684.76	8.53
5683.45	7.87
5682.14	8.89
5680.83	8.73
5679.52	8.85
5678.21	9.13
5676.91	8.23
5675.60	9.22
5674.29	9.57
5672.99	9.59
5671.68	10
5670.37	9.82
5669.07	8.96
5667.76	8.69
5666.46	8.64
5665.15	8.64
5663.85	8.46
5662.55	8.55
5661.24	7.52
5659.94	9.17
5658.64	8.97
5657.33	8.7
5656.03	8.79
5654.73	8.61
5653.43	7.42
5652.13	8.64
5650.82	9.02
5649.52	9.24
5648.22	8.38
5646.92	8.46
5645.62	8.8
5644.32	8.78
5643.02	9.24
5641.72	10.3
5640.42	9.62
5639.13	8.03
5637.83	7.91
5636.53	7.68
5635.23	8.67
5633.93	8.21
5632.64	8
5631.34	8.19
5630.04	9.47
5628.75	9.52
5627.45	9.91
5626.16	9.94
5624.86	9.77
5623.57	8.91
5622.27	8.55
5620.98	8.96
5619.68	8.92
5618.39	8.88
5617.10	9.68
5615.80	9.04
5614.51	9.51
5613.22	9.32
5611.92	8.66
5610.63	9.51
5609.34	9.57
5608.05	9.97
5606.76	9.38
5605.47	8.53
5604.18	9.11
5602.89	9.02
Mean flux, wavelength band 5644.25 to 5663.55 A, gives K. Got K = 8.59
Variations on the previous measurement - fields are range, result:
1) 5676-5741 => 8.35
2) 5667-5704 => 8.92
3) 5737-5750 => 7.47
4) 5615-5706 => 8.85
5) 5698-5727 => 8.73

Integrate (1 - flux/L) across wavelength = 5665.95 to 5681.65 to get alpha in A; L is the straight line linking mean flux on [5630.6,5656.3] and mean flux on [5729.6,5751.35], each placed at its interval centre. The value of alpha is -1.8 A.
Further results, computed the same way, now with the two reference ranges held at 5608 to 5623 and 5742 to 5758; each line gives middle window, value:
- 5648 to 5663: 0.37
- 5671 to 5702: -1.36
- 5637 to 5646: 0.00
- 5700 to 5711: -0.56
